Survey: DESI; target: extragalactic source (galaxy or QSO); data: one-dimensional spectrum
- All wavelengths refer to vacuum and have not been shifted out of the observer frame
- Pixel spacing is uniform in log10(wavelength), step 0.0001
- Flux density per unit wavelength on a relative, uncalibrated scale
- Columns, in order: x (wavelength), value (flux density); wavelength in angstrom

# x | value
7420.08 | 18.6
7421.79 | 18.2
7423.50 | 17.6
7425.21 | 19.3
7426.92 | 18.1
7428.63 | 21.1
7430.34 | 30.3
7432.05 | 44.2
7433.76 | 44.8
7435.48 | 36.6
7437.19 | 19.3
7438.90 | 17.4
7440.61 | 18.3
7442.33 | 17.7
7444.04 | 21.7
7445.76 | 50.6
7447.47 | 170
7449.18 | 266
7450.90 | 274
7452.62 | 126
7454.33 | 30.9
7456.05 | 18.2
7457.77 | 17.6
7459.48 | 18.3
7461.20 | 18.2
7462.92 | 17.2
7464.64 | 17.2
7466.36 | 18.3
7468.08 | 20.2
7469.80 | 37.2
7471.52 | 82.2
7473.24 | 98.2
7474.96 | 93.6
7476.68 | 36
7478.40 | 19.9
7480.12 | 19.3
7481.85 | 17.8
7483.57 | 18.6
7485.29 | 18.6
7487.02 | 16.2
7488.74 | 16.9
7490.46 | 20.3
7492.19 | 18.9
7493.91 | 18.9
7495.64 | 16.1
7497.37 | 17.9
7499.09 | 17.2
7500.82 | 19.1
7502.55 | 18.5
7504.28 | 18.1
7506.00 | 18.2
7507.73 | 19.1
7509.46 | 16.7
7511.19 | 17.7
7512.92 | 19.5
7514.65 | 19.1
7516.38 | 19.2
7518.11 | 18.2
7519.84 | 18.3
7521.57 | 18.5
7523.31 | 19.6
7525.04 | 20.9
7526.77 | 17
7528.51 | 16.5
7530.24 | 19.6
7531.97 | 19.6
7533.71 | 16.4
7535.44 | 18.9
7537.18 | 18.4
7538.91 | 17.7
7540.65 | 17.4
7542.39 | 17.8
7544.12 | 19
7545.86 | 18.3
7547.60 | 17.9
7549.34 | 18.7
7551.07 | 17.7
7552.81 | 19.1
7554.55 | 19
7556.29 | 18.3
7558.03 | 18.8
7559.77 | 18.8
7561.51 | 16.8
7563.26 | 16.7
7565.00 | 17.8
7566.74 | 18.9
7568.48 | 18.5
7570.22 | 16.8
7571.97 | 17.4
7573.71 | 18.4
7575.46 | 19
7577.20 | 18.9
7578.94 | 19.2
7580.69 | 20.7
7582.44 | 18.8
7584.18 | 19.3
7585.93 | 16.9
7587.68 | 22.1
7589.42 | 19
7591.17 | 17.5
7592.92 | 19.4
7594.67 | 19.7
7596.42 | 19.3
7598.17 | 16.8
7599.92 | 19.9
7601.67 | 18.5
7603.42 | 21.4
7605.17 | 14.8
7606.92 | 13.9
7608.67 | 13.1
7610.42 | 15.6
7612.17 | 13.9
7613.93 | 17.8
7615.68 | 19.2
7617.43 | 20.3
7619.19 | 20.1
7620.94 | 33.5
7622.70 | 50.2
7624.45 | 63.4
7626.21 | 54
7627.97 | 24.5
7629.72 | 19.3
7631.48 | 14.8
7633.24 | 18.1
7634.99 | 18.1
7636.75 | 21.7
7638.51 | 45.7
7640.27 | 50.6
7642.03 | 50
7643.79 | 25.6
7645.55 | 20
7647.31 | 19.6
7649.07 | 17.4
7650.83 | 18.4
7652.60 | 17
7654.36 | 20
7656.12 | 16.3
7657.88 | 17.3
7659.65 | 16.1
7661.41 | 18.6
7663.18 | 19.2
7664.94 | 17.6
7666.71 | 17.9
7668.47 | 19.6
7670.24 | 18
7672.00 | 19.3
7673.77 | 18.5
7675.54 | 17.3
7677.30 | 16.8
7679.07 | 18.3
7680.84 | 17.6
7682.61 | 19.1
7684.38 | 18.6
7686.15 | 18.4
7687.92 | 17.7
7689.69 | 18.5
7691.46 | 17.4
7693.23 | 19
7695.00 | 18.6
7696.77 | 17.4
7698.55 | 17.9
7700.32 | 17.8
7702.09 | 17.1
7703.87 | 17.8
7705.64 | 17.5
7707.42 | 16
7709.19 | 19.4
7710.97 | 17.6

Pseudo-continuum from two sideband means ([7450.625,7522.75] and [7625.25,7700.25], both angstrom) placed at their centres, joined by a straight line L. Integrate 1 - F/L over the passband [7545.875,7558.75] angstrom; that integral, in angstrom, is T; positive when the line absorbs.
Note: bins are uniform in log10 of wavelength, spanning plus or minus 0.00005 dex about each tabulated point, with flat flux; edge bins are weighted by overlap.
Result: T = 4.3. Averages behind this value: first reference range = 31.3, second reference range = 21.6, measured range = 18.5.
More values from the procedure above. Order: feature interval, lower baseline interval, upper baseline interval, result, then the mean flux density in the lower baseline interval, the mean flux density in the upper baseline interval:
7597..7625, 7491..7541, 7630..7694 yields -3.8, 18.3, 20.9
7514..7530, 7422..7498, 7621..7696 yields 8.1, 44.3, 23.5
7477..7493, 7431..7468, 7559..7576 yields 9.5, 59.1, 17.9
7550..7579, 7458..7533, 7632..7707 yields 5.8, 24.2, 20.5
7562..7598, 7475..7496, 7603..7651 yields 9.4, 22.8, 26.4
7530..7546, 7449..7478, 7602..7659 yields 9.8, 64.5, 25.1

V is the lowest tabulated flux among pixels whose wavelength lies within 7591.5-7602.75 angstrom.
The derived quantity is 16.8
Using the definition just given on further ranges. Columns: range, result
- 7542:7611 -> 13.1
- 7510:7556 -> 16.4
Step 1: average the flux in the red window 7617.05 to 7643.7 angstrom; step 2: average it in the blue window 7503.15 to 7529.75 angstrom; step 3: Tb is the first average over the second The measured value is 1.82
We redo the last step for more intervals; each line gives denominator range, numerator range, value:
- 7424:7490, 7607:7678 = 0.49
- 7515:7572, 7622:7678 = 1.37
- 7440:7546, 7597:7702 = 0.62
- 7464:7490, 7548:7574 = 0.51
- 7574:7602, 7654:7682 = 0.94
